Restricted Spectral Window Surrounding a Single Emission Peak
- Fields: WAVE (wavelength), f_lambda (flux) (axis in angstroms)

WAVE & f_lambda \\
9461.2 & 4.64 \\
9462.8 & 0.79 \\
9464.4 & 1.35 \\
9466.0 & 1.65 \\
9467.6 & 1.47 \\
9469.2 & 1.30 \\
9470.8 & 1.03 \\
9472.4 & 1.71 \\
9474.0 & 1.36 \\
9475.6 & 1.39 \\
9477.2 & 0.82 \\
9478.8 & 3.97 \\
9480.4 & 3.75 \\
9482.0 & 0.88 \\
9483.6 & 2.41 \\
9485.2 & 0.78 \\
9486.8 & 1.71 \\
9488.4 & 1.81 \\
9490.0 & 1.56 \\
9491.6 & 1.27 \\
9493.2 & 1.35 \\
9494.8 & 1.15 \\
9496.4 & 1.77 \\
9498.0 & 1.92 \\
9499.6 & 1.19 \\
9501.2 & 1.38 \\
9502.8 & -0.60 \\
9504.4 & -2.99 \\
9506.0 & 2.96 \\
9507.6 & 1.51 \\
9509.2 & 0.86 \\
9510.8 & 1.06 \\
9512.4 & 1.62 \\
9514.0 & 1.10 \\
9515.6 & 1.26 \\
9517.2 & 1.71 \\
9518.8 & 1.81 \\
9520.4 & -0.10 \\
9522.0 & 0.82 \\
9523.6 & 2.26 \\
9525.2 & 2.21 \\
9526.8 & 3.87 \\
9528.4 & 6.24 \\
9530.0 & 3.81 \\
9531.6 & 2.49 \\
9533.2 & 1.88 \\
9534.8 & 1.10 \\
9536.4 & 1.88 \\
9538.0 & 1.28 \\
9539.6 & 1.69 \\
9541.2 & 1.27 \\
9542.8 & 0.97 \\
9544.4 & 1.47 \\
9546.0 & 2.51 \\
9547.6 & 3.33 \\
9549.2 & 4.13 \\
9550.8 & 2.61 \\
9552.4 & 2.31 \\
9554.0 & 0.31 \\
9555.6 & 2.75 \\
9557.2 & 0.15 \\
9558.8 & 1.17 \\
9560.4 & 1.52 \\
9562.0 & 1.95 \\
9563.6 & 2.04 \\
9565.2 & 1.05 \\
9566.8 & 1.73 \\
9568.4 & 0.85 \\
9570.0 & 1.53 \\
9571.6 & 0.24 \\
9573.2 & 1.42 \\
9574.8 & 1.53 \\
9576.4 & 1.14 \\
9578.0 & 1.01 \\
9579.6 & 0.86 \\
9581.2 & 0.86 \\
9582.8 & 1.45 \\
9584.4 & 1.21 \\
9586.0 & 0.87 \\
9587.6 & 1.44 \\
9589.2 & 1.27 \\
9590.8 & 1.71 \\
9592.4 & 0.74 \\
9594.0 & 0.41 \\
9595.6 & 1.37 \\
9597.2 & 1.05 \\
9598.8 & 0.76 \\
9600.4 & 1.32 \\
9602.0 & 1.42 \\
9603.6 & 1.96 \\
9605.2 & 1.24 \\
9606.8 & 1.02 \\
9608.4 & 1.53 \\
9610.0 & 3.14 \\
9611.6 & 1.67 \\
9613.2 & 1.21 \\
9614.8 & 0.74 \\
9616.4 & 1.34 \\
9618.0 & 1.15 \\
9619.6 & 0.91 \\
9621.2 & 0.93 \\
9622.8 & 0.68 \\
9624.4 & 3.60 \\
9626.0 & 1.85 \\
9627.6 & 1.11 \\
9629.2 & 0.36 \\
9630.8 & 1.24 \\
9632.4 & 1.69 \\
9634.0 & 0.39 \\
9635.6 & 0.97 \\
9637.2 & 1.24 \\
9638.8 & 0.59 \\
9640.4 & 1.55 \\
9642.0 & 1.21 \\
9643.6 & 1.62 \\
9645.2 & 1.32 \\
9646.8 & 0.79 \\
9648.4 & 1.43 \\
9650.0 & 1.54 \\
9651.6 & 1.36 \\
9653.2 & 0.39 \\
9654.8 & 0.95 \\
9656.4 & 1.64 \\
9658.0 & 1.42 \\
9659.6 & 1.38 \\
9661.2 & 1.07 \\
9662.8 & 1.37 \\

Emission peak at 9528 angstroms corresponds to [S II] 6716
